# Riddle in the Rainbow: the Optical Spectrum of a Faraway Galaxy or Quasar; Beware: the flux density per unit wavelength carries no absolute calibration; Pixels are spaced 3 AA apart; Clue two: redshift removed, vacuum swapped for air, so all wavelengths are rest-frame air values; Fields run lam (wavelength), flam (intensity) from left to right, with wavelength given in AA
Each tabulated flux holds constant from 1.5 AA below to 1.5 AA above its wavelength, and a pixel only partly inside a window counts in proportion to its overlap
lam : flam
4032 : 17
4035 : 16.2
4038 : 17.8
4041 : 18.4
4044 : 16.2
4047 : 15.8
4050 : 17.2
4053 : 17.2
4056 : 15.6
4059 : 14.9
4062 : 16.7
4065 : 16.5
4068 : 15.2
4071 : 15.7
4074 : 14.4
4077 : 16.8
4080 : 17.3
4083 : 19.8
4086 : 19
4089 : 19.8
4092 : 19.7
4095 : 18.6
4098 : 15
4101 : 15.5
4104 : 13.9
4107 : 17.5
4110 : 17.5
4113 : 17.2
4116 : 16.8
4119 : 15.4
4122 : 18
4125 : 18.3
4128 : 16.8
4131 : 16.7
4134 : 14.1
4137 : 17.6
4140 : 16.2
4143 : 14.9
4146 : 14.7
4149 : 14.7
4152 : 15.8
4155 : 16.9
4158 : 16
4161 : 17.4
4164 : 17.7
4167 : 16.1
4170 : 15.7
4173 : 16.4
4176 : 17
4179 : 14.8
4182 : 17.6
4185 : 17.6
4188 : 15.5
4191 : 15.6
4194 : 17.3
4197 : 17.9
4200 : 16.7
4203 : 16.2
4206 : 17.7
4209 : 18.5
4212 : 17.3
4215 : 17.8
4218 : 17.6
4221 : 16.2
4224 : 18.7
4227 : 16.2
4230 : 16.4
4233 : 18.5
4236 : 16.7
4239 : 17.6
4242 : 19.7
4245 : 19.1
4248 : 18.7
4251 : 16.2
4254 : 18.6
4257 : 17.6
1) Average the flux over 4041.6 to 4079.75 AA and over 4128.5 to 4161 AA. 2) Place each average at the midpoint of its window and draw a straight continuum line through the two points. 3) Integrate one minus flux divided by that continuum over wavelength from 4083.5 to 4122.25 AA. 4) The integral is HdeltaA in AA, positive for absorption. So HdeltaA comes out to -3.08 AA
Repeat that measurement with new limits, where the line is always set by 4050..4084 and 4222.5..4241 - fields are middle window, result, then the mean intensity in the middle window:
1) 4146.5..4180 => 1.5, 16.2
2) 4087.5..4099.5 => -1.3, 18.3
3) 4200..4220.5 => -0.1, 17.4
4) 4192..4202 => 0.0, 17.2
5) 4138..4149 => 1.0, 15.3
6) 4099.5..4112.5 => 0.3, 16.2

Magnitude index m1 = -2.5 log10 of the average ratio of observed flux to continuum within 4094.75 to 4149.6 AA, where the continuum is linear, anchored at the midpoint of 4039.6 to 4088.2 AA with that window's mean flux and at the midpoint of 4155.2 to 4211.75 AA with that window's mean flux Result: 0.03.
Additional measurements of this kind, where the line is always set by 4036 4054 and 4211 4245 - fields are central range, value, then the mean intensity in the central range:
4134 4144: 0.089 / 16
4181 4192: 0.057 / 16.6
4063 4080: 0.083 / 15.9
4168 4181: 0.091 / 16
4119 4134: 0.025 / 16.9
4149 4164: 0.060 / 16.5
